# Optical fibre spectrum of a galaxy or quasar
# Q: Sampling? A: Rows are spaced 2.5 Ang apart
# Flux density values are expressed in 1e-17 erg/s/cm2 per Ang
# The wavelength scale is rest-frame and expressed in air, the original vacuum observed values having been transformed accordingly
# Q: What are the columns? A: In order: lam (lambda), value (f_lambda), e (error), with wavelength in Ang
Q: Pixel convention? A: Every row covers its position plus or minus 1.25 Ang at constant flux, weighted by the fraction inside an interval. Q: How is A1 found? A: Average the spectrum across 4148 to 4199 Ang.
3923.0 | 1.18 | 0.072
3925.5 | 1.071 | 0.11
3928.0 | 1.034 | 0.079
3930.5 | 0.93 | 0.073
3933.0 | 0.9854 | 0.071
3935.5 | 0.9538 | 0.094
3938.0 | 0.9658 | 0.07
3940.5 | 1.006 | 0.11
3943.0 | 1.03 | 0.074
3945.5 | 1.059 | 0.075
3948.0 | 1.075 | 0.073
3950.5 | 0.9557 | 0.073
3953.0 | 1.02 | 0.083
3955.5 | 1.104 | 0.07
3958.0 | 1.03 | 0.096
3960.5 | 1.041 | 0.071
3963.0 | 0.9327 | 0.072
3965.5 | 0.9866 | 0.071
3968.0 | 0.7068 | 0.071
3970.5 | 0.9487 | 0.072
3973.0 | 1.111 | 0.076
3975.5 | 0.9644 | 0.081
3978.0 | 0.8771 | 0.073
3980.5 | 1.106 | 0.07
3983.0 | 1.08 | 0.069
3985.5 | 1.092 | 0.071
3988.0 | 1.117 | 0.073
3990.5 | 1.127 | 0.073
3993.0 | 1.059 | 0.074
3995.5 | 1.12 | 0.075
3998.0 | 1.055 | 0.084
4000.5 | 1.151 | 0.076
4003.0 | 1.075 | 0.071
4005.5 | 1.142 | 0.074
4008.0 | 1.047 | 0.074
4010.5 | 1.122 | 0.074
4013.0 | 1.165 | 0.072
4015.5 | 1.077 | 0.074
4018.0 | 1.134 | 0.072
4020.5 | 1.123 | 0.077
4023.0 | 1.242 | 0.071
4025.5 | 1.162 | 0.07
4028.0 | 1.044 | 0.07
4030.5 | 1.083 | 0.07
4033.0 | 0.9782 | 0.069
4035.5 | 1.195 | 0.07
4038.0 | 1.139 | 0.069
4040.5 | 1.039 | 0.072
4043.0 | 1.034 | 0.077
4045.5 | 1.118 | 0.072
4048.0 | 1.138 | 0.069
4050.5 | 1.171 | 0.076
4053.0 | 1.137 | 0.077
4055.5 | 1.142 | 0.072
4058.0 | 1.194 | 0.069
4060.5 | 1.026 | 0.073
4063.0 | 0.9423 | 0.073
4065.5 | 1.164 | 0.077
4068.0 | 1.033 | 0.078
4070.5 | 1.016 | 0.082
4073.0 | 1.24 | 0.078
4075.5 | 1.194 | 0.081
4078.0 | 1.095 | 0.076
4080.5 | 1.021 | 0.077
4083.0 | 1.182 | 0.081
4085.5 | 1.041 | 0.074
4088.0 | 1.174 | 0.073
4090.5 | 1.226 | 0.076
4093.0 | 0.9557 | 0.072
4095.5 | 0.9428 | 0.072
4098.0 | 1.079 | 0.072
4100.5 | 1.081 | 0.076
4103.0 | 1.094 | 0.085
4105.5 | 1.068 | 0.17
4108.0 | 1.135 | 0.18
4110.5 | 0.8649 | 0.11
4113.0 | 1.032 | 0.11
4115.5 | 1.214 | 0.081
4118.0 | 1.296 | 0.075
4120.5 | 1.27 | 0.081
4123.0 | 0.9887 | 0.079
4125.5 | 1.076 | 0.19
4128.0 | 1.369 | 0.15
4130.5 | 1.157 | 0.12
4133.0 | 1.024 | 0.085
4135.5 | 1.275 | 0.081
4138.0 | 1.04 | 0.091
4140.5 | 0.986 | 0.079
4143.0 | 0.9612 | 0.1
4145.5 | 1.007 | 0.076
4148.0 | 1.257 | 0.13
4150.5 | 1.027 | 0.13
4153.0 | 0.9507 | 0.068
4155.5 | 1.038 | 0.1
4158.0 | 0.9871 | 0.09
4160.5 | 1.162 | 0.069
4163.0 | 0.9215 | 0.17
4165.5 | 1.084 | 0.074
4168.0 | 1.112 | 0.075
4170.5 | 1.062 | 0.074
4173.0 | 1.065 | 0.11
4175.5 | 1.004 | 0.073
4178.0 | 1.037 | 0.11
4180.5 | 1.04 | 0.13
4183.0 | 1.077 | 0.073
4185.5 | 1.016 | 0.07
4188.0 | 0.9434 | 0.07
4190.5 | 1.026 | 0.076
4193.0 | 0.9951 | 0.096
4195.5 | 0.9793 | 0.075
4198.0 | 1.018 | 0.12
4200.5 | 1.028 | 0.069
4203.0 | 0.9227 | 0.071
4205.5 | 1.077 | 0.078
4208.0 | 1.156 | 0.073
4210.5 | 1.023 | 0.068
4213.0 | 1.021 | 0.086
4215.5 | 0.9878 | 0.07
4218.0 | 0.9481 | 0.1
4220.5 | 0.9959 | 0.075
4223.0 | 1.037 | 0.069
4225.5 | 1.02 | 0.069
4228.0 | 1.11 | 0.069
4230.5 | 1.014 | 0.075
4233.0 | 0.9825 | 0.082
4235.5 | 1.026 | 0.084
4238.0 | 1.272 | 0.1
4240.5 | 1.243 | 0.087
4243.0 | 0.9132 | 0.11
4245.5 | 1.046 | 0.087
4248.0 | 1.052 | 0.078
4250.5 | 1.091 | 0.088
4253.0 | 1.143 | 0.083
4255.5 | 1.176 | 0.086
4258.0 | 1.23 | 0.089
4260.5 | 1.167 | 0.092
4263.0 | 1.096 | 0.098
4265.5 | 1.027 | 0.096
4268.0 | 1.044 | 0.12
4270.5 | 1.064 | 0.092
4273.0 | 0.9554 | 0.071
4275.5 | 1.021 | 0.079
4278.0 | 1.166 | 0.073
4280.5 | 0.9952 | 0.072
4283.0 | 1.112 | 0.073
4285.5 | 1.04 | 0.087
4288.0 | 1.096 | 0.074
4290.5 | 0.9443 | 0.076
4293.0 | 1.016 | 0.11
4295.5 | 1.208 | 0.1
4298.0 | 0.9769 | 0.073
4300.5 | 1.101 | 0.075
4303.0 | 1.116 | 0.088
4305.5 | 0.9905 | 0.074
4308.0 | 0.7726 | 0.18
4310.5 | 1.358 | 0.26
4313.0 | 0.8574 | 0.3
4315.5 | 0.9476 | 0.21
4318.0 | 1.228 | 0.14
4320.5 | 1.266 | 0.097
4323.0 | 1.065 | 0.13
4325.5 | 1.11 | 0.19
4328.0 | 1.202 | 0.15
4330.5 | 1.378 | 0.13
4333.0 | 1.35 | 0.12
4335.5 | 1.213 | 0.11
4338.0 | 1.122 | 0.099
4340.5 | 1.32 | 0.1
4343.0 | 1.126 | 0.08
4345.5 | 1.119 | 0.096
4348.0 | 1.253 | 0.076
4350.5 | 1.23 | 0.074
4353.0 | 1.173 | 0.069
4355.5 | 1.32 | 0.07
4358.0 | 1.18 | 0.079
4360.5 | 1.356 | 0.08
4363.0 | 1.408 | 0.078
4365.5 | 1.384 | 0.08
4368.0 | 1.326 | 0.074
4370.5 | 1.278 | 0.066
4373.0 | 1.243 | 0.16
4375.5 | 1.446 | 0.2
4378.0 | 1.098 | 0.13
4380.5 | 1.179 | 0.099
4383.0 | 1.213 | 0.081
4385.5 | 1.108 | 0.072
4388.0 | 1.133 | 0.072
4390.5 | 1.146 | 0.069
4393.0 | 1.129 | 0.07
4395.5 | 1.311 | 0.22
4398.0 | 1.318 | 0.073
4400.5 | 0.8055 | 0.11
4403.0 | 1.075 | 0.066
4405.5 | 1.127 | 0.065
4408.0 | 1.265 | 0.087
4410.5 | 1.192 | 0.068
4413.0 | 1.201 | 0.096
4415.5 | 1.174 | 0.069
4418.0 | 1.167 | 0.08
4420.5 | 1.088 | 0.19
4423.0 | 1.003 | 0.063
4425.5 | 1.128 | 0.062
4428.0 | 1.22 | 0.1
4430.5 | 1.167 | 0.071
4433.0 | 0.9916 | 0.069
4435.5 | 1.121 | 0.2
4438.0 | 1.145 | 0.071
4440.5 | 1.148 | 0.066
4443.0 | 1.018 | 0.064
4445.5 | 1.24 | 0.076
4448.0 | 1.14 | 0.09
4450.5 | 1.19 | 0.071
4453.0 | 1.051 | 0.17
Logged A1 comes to 1.03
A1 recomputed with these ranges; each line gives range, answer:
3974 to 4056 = 1.1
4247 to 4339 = 1.1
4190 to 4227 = 1.02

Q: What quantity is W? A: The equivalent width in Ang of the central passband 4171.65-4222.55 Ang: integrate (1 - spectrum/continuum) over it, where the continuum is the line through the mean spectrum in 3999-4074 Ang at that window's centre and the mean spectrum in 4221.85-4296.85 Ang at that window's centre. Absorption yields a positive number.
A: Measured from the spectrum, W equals 3.15 Ang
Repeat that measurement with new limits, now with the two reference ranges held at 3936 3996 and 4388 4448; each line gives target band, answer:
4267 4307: 1.90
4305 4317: 1.30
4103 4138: -2.35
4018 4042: -1.76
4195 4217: 1.18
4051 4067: -0.91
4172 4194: 1.10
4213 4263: 0.71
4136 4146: 0.44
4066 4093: -1.71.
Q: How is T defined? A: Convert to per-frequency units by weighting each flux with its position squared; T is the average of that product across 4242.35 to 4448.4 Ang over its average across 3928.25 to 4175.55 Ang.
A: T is 1.2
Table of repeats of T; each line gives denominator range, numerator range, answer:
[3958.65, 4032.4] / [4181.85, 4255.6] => 1.09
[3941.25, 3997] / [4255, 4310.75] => 1.21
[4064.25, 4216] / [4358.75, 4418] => 1.27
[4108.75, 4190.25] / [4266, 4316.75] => 1.04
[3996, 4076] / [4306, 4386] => 1.26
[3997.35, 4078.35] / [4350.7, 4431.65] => 1.28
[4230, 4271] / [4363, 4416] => 1.17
